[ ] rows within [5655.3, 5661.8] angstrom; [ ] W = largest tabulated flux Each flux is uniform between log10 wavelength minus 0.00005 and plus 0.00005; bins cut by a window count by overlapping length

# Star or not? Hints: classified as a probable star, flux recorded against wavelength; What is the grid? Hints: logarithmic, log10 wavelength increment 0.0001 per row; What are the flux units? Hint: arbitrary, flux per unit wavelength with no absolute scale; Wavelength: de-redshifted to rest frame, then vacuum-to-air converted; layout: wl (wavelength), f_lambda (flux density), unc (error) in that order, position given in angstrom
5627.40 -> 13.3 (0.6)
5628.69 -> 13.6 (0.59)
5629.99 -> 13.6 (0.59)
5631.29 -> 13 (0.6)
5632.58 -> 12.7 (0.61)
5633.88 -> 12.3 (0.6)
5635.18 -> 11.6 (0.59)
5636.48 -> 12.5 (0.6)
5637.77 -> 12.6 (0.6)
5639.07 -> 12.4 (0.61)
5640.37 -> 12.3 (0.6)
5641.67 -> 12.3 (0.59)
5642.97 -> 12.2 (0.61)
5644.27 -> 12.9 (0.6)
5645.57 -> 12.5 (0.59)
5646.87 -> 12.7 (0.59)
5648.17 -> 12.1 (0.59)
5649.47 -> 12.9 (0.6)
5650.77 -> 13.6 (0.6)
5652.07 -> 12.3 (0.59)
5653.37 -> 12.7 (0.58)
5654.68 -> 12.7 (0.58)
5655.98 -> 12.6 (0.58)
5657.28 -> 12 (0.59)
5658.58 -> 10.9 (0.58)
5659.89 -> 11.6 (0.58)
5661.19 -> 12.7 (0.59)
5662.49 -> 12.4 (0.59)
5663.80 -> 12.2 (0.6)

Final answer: 12.7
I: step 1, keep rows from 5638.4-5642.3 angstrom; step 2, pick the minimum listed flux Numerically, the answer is 12.3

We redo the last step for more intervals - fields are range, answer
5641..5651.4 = 12.1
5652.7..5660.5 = 10.9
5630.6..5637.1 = 11.6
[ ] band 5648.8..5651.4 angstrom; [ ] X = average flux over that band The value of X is 13.2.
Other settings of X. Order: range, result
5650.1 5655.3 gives 12.8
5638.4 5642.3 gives 12.3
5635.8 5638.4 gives 12.6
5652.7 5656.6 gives 12.7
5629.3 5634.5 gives 12.9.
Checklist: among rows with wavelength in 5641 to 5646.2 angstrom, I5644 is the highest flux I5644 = 12.9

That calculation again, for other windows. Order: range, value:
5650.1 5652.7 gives 13.6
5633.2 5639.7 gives 12.6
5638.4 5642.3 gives 12.4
